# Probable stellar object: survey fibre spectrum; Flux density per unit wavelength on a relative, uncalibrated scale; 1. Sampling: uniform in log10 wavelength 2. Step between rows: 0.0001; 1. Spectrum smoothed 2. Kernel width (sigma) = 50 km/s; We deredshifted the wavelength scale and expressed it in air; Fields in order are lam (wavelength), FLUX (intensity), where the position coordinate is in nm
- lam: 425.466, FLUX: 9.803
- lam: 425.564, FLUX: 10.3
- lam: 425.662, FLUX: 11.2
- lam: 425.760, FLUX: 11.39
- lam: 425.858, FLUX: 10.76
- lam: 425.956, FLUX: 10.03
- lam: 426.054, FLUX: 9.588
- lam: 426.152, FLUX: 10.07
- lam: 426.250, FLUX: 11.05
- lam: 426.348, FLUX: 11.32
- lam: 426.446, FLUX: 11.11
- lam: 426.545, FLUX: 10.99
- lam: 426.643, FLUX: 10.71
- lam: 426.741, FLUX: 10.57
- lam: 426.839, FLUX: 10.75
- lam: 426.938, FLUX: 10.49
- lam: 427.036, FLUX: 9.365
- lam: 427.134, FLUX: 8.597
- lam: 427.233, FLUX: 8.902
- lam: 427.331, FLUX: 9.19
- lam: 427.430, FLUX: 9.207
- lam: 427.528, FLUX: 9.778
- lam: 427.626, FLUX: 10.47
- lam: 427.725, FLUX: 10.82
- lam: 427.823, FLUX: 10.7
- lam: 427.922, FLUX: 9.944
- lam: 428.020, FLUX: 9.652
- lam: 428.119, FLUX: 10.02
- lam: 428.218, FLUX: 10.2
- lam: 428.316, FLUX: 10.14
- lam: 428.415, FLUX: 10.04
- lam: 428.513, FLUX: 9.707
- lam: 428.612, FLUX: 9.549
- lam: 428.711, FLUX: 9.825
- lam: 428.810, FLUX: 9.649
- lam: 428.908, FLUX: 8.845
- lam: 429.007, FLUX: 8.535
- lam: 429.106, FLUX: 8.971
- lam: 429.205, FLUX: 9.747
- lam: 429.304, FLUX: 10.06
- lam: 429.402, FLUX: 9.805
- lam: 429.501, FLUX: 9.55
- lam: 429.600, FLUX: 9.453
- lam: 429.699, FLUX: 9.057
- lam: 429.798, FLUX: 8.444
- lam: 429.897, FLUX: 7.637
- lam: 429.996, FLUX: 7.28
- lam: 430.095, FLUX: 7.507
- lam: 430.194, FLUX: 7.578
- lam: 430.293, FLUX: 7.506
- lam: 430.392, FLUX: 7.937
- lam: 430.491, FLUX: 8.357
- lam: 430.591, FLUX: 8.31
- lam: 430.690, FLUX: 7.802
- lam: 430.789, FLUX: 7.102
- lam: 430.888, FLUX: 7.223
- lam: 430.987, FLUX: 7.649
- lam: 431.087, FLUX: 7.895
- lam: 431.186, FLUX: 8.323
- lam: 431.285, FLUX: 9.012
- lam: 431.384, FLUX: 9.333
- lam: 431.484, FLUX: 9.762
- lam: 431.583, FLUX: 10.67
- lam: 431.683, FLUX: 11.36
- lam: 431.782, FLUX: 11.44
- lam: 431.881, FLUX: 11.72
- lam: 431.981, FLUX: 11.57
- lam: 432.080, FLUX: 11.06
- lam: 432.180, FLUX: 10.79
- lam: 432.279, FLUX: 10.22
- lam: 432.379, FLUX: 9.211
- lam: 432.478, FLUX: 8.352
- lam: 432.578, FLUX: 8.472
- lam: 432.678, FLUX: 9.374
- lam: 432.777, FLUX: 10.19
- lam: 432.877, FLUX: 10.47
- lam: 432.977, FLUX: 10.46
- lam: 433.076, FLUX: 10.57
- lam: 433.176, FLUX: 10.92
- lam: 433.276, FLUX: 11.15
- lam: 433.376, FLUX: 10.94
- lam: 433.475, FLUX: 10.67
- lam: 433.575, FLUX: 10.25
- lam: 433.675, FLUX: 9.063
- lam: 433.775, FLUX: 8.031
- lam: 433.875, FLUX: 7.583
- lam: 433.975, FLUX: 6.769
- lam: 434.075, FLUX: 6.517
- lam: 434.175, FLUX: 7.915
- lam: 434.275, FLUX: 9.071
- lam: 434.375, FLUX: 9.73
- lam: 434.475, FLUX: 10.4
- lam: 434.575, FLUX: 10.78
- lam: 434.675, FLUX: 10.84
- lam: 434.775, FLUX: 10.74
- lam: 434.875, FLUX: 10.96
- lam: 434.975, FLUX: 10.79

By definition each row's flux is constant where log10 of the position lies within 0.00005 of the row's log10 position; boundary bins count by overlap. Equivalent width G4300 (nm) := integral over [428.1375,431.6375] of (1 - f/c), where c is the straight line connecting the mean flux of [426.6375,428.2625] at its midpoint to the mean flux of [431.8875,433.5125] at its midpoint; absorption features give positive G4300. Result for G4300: 0.444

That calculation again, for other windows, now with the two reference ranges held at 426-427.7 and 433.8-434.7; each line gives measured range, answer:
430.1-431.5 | 0.198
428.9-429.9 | 0.050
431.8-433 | -0.141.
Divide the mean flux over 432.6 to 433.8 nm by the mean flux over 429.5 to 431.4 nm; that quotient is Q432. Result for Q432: 1.3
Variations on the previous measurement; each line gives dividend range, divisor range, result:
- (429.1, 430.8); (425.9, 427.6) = 0.84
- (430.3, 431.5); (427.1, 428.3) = 0.83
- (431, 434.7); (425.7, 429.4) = 0.97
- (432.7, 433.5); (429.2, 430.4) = 1.24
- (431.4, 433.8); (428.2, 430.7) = 1.16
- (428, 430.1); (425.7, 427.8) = 0.91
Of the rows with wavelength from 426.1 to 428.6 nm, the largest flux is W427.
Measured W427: 11.32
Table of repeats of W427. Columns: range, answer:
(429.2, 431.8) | 11.44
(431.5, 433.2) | 11.72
